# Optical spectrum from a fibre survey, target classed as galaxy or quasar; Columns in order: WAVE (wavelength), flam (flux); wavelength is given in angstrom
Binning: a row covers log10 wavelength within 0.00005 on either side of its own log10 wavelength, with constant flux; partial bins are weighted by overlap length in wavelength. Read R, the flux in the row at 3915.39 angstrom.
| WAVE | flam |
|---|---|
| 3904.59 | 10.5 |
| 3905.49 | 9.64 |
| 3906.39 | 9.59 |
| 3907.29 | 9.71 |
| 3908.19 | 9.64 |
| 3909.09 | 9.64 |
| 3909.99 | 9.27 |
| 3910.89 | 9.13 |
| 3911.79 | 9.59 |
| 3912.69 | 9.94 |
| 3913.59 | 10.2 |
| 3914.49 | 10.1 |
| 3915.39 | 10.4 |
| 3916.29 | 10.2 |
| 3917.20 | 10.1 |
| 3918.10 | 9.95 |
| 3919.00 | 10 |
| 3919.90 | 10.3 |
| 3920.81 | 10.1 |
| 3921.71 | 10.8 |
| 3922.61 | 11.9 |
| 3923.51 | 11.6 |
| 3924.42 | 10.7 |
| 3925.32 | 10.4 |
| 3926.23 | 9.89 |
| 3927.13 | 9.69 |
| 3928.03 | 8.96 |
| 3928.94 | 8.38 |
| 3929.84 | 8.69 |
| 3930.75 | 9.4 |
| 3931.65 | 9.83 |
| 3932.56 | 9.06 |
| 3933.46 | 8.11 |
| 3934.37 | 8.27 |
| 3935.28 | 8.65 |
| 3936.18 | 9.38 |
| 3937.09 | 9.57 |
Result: 10.4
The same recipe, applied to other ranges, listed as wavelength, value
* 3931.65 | 9.83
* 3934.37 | 8.27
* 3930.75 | 9.4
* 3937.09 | 9.57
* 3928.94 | 8.38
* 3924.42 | 10.7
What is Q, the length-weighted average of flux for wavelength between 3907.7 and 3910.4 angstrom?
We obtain 9.52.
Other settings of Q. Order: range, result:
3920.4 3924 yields 11.1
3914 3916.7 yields 10.2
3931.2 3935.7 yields 8.78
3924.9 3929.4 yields 9.46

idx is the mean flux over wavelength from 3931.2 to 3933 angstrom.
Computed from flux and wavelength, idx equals 9.44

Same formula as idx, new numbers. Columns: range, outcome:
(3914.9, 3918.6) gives 10.2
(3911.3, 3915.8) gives 10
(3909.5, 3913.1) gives 9.48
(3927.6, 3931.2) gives 8.85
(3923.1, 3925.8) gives 10.8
